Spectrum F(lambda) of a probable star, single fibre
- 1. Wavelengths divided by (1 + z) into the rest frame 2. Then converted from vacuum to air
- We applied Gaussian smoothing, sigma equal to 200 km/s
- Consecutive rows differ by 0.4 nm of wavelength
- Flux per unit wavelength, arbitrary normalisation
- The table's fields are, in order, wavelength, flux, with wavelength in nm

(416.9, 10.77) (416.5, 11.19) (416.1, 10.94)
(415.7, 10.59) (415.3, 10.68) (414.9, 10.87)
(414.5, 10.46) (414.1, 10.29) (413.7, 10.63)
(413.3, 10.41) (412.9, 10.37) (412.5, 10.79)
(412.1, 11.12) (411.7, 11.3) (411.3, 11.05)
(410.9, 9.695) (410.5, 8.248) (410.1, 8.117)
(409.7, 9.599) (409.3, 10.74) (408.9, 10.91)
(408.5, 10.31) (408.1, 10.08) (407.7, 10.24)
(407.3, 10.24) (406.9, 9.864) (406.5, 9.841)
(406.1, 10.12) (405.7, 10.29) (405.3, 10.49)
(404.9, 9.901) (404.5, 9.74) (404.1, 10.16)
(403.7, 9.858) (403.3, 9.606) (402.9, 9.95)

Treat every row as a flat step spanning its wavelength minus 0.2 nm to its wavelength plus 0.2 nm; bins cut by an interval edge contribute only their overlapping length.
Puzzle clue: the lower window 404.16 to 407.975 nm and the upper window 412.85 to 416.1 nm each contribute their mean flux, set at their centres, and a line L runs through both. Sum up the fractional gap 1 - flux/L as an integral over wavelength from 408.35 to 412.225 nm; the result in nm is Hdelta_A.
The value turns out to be 0.09 nm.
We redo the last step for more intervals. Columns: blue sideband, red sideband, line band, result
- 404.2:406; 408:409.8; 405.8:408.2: 0.04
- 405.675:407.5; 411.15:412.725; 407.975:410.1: 0.08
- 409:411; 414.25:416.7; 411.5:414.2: -0.17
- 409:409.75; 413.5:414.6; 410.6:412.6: -0.05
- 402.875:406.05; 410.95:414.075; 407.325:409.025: 0.00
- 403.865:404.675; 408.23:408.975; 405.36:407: 0.02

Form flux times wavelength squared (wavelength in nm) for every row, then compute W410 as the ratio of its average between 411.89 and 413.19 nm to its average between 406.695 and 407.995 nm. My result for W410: 1.09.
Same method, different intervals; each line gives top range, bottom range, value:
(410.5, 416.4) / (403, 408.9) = 1.09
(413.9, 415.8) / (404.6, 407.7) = 1.09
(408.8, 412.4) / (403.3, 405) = 1.05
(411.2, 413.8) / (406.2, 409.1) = 1.08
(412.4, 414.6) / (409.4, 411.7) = 1.11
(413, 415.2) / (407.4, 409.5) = 1.04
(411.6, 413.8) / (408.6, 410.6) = 1.13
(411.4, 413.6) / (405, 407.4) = 1.10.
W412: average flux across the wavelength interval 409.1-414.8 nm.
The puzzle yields 10.2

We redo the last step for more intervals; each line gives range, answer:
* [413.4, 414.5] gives 10.5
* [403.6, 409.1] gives 10.2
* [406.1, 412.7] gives 10.1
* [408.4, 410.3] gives 9.92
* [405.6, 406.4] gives 10.1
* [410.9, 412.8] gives 10.9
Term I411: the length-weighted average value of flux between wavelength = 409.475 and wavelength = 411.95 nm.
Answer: 9.71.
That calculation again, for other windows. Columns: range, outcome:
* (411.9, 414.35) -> 10.6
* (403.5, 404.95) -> 9.92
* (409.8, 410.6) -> 8.35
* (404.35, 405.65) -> 10.1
